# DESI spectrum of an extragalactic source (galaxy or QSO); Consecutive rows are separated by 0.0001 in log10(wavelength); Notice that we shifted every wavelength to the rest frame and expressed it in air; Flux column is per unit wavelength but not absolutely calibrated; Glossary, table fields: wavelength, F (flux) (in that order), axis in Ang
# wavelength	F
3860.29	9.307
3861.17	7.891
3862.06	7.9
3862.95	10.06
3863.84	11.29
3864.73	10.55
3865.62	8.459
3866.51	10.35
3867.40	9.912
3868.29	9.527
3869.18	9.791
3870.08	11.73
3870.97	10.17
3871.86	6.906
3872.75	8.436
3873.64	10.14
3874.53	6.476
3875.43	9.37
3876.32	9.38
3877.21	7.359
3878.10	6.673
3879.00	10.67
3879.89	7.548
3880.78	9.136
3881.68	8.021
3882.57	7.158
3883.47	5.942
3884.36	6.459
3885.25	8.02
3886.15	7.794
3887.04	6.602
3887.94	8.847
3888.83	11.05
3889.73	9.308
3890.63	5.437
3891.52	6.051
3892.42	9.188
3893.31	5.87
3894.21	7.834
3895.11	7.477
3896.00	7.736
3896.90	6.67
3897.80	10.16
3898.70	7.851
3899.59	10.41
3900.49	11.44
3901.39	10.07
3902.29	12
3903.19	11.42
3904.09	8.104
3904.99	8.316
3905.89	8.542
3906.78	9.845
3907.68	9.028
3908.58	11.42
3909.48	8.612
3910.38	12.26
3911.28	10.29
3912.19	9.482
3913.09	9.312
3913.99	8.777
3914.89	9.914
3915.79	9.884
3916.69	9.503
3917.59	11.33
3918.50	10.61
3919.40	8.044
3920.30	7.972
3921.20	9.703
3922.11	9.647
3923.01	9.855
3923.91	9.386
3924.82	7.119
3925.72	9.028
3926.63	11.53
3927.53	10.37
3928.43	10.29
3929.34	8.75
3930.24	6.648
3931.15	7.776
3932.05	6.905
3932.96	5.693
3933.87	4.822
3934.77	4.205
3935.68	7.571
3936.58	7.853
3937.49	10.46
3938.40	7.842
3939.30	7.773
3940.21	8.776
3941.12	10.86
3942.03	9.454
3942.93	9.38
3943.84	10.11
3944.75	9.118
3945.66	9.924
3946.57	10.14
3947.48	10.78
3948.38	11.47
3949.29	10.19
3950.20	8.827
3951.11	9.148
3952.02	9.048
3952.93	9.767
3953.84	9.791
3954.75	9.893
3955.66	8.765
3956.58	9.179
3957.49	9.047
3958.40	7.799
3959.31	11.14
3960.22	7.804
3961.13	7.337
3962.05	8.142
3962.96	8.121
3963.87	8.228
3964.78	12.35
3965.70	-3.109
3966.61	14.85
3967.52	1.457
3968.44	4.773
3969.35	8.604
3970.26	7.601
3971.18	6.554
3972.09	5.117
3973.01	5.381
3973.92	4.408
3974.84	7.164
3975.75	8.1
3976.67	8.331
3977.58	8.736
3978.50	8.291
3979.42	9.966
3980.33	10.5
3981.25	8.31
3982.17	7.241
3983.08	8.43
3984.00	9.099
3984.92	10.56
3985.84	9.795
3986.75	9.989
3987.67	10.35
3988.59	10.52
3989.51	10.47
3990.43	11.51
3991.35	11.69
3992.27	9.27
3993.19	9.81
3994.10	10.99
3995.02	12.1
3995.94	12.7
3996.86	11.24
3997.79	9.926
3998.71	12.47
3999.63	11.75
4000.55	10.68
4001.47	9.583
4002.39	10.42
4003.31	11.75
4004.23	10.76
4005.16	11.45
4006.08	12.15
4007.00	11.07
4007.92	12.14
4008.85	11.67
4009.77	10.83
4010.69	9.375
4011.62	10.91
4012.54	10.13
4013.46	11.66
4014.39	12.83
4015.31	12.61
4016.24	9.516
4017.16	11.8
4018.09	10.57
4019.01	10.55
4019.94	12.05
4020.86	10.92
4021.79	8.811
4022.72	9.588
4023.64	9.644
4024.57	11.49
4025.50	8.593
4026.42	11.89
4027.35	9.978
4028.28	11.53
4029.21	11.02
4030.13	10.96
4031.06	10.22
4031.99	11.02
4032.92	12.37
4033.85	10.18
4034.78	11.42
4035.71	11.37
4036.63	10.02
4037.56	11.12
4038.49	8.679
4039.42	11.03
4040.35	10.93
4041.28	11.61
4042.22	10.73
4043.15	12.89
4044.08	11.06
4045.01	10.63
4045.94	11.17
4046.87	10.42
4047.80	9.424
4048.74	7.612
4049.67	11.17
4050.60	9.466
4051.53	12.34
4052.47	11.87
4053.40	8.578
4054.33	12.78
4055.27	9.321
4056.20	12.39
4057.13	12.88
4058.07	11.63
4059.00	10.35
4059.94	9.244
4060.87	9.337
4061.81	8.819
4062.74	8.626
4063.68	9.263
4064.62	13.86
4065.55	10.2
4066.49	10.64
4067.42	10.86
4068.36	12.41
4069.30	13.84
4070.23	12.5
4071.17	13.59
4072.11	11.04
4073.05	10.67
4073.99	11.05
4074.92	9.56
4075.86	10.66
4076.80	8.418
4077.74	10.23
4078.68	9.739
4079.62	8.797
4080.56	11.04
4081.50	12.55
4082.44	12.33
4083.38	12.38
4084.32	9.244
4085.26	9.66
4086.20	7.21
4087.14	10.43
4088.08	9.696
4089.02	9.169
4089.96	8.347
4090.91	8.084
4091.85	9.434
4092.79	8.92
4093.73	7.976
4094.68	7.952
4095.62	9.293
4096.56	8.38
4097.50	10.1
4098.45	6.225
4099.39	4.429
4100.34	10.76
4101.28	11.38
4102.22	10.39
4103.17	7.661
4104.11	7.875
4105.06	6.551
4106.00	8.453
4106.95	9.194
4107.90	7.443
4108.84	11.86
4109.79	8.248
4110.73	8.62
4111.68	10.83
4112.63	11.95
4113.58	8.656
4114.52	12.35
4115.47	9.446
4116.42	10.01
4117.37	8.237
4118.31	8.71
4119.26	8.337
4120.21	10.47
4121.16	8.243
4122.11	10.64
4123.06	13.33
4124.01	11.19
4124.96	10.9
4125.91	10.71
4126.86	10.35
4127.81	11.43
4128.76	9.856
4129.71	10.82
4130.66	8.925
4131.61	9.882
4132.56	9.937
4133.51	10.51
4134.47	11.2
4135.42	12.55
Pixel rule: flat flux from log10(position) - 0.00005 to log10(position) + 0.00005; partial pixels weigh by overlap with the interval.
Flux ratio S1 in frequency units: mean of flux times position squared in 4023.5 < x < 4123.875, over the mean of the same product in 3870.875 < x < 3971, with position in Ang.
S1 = 1.26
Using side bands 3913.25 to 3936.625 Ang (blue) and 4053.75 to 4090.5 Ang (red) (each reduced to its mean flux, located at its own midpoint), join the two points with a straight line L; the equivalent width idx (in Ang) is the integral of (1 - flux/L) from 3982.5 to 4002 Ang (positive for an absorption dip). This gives -2.2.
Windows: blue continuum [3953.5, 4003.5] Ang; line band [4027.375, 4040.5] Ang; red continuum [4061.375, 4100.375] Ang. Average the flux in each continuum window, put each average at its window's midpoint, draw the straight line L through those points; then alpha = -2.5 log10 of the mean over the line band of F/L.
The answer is -0.140 mag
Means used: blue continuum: 8.99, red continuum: 9.95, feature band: 10.8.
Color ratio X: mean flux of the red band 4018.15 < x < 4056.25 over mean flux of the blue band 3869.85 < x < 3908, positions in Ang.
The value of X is 1.3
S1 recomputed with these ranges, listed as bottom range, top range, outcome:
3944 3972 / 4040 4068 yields 1.31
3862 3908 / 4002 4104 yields 1.30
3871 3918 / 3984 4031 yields 1.31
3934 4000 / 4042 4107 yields 1.19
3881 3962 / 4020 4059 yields 1.28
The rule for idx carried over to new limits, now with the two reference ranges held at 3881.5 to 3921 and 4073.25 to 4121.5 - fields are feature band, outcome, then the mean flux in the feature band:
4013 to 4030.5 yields -3.18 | 10.8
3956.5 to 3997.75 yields 1.79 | 8.68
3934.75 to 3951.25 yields -0.55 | 9.28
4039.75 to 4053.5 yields -2.20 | 10.7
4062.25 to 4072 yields -2.38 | 11.6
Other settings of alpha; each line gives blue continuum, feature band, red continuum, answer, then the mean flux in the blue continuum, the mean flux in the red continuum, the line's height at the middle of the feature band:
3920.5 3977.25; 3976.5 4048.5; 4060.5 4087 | -0.120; 8.34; 10.7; 9.52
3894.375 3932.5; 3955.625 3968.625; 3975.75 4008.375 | 0.275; 9.36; 10.4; 9.99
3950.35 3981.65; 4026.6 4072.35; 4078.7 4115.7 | -0.230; 7.96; 9.32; 8.83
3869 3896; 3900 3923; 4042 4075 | -0.145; 8.14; 10.9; 8.59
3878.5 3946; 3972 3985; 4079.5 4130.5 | 0.137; 8.77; 9.57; 9.05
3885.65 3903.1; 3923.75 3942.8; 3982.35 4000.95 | 0.141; 8.57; 10.6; 9.39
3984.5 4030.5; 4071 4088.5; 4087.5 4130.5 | -0.060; 10.9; 9.4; 9.83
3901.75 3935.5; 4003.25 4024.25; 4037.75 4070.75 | -0.069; 9.08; 10.8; 10.3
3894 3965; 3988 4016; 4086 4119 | -0.222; 9.13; 8.99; 9.07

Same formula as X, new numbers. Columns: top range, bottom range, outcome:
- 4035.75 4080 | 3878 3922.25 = 1.21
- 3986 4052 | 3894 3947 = 1.20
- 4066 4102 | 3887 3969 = 1.13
